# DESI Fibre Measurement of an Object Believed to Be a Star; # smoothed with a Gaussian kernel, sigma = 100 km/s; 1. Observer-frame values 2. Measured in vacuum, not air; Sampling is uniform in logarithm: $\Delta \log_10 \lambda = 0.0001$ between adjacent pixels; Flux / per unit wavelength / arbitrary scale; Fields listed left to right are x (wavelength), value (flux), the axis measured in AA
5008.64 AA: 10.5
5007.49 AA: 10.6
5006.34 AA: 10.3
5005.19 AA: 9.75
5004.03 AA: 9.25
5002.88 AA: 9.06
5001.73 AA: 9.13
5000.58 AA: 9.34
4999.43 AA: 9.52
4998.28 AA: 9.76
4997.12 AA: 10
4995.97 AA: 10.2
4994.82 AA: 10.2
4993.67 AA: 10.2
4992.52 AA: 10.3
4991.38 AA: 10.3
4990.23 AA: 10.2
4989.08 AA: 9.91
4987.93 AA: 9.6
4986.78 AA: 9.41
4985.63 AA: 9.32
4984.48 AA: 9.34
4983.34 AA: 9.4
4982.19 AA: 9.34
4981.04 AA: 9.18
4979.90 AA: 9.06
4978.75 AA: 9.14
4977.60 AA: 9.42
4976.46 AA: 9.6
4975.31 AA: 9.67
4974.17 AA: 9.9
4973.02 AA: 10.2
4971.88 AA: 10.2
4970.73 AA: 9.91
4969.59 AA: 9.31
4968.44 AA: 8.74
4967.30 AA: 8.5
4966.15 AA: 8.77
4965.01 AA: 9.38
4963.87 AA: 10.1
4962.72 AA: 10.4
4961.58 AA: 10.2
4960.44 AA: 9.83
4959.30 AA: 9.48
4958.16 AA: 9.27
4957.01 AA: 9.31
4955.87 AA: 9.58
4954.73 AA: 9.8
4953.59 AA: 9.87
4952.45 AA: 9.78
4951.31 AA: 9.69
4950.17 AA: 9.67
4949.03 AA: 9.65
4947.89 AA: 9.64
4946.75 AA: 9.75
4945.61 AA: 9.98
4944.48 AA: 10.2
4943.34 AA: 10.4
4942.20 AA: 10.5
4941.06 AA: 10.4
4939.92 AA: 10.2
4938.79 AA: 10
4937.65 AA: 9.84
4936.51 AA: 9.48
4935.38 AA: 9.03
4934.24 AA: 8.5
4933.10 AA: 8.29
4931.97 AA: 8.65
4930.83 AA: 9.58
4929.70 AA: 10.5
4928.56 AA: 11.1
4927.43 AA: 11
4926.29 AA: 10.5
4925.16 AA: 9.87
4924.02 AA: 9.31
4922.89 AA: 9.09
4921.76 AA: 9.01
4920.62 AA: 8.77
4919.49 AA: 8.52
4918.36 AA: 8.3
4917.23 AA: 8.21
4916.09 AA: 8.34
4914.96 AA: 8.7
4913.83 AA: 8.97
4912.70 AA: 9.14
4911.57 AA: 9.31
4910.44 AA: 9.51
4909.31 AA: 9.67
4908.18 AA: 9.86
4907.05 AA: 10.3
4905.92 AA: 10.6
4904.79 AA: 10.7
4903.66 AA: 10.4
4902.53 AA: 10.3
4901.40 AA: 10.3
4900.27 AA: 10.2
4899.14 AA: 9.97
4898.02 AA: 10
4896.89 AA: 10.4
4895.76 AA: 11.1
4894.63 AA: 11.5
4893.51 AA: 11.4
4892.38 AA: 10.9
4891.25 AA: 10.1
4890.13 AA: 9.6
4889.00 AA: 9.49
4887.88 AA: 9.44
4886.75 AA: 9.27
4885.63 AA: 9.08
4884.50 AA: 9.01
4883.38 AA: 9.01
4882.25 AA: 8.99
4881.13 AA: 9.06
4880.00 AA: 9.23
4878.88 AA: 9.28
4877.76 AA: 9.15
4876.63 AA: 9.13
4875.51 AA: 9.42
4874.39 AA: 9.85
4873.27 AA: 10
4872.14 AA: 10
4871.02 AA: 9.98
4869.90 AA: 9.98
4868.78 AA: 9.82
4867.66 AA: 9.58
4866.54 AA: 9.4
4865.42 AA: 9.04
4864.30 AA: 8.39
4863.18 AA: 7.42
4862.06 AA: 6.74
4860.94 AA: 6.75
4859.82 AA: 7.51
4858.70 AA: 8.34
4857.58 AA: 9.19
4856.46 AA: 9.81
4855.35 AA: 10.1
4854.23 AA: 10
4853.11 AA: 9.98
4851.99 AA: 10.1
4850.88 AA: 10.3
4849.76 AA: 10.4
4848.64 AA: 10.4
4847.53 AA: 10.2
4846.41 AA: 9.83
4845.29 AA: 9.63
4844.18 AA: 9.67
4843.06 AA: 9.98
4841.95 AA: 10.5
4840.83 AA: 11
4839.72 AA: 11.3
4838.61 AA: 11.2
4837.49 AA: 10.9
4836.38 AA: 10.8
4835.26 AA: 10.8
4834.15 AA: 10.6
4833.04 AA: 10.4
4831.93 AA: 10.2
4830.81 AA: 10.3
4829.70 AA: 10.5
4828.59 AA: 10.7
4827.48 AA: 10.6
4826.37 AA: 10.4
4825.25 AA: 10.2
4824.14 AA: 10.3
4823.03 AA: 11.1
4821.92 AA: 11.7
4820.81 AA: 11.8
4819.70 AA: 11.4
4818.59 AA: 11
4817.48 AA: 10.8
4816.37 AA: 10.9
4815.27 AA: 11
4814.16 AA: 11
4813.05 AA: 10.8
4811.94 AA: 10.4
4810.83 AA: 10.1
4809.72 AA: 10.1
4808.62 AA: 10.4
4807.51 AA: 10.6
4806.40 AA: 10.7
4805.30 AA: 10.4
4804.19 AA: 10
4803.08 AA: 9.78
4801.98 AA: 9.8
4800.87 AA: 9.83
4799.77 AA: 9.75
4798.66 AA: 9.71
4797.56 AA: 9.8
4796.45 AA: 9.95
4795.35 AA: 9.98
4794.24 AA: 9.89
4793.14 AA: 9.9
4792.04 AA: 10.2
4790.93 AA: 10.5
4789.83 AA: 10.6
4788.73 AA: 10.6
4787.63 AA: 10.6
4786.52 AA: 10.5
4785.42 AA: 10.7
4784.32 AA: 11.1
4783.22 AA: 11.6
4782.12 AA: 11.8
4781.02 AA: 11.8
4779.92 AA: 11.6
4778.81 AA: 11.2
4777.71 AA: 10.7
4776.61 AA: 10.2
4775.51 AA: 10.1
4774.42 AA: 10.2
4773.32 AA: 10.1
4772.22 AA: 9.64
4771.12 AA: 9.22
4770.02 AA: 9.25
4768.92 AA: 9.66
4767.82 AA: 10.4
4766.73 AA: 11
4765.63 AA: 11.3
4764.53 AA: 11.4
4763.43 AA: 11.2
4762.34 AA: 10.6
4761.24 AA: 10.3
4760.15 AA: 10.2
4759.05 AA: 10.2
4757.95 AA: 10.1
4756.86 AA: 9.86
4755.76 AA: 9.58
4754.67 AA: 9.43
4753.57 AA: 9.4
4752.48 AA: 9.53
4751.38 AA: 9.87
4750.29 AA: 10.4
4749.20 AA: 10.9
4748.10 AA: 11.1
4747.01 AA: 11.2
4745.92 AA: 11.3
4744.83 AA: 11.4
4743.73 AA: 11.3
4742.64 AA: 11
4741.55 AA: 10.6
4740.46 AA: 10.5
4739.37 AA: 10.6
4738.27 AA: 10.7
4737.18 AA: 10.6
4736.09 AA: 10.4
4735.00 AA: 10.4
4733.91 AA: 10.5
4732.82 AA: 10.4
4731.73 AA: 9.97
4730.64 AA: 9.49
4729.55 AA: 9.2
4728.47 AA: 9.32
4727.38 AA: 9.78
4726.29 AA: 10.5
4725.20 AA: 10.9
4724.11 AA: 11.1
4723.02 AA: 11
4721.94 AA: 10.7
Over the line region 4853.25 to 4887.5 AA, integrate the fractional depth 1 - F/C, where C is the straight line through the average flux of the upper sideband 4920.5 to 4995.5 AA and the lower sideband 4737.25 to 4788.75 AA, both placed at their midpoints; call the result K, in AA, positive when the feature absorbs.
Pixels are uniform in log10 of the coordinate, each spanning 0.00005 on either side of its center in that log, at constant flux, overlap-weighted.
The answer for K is 3.3 AA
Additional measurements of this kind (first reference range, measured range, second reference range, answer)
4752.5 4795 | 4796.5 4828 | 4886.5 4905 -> -0.36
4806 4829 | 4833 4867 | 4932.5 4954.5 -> 2.64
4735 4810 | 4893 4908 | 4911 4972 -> -1.21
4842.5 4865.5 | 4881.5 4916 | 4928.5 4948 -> -1.36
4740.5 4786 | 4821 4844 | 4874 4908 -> -1.07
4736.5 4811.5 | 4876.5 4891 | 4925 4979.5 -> 1.10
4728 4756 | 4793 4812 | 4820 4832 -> 1.03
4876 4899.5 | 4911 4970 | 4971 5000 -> 1.46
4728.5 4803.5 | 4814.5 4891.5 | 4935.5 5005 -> 1.61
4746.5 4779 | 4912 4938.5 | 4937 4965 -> 1.81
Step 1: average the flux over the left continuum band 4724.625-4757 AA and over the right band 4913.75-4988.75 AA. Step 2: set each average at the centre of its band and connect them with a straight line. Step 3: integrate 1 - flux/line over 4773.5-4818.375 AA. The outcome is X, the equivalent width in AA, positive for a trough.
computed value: -1.6 AA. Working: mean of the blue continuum 10.3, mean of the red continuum 9.53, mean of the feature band 10.5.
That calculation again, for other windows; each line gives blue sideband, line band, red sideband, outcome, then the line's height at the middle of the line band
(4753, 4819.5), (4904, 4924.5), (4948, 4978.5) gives 1.2 AA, 9.83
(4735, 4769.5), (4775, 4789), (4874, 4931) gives -0.8 AA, 10.4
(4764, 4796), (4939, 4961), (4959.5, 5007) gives -0.1 AA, 9.79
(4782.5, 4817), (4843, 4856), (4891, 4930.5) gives 0.1 AA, 10.1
